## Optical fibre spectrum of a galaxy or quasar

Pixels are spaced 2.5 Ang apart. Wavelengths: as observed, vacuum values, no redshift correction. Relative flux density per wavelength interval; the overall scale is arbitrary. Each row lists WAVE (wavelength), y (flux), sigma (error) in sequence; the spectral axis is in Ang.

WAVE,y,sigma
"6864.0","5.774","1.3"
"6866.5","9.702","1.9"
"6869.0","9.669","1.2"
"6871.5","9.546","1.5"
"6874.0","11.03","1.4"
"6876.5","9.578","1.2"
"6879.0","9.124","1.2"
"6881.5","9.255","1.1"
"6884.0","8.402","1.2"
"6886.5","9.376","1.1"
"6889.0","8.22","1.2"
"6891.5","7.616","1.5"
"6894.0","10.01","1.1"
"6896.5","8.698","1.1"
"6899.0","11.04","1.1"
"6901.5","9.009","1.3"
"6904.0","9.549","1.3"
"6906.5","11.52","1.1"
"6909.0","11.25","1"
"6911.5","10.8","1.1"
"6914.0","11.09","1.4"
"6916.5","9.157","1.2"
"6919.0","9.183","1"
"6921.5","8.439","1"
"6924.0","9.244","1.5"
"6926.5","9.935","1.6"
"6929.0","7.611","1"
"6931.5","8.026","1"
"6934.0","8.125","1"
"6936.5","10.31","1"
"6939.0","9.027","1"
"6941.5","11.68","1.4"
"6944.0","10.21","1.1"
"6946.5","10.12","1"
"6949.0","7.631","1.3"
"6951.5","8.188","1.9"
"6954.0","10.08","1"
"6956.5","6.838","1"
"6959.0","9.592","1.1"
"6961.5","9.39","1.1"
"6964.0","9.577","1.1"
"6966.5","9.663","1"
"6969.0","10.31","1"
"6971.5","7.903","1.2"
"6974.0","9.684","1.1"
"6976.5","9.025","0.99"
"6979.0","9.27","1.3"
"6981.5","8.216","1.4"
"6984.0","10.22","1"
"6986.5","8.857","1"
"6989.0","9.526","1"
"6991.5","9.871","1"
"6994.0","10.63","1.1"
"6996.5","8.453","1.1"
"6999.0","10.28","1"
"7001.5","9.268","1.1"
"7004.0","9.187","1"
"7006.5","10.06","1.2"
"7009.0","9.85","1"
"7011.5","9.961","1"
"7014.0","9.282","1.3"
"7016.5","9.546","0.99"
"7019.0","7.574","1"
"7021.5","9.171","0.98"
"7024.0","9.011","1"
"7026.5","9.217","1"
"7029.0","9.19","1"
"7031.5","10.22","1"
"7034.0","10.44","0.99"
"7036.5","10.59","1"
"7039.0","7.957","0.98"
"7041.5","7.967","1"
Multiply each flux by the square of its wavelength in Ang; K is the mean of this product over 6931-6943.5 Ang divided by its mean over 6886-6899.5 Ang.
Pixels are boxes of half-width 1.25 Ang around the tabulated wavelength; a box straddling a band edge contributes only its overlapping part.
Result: 1.1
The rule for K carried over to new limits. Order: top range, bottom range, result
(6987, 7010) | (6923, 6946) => 1.05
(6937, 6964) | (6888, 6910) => 0.98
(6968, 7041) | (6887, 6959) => 1.02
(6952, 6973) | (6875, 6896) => 1.04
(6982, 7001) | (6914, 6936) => 1.10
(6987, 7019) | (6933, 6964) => 1.05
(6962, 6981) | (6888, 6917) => 0.96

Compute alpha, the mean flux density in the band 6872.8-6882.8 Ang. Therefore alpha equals 9.73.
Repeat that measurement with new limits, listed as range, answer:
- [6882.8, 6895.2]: 8.72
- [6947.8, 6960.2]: 8.46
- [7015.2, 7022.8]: 8.77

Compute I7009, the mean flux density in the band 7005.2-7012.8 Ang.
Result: 9.95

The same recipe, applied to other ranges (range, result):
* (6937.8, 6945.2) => 10.3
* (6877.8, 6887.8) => 9.03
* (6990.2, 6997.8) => 9.65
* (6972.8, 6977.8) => 9.35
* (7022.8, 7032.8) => 9.42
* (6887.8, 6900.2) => 9.11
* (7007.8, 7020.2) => 9.25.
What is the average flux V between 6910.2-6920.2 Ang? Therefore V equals 10.1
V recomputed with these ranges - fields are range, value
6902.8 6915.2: 10.8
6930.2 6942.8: 9.43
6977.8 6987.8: 9.14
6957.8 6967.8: 9.56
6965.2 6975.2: 9.39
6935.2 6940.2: 9.66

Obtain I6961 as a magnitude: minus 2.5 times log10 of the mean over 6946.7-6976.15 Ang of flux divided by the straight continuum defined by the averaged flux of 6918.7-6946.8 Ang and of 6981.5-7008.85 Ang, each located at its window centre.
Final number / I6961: 0.05 mag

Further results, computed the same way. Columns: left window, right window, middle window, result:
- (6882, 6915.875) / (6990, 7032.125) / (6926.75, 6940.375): 0.10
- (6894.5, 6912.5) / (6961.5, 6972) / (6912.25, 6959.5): 0.07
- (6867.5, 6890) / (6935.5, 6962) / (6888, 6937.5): -0.01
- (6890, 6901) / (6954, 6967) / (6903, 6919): -0.14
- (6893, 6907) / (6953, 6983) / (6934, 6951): -0.02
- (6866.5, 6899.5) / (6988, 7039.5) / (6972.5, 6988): 0.03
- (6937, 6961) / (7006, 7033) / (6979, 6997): -0.01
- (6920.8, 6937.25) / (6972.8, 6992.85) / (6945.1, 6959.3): 0.04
